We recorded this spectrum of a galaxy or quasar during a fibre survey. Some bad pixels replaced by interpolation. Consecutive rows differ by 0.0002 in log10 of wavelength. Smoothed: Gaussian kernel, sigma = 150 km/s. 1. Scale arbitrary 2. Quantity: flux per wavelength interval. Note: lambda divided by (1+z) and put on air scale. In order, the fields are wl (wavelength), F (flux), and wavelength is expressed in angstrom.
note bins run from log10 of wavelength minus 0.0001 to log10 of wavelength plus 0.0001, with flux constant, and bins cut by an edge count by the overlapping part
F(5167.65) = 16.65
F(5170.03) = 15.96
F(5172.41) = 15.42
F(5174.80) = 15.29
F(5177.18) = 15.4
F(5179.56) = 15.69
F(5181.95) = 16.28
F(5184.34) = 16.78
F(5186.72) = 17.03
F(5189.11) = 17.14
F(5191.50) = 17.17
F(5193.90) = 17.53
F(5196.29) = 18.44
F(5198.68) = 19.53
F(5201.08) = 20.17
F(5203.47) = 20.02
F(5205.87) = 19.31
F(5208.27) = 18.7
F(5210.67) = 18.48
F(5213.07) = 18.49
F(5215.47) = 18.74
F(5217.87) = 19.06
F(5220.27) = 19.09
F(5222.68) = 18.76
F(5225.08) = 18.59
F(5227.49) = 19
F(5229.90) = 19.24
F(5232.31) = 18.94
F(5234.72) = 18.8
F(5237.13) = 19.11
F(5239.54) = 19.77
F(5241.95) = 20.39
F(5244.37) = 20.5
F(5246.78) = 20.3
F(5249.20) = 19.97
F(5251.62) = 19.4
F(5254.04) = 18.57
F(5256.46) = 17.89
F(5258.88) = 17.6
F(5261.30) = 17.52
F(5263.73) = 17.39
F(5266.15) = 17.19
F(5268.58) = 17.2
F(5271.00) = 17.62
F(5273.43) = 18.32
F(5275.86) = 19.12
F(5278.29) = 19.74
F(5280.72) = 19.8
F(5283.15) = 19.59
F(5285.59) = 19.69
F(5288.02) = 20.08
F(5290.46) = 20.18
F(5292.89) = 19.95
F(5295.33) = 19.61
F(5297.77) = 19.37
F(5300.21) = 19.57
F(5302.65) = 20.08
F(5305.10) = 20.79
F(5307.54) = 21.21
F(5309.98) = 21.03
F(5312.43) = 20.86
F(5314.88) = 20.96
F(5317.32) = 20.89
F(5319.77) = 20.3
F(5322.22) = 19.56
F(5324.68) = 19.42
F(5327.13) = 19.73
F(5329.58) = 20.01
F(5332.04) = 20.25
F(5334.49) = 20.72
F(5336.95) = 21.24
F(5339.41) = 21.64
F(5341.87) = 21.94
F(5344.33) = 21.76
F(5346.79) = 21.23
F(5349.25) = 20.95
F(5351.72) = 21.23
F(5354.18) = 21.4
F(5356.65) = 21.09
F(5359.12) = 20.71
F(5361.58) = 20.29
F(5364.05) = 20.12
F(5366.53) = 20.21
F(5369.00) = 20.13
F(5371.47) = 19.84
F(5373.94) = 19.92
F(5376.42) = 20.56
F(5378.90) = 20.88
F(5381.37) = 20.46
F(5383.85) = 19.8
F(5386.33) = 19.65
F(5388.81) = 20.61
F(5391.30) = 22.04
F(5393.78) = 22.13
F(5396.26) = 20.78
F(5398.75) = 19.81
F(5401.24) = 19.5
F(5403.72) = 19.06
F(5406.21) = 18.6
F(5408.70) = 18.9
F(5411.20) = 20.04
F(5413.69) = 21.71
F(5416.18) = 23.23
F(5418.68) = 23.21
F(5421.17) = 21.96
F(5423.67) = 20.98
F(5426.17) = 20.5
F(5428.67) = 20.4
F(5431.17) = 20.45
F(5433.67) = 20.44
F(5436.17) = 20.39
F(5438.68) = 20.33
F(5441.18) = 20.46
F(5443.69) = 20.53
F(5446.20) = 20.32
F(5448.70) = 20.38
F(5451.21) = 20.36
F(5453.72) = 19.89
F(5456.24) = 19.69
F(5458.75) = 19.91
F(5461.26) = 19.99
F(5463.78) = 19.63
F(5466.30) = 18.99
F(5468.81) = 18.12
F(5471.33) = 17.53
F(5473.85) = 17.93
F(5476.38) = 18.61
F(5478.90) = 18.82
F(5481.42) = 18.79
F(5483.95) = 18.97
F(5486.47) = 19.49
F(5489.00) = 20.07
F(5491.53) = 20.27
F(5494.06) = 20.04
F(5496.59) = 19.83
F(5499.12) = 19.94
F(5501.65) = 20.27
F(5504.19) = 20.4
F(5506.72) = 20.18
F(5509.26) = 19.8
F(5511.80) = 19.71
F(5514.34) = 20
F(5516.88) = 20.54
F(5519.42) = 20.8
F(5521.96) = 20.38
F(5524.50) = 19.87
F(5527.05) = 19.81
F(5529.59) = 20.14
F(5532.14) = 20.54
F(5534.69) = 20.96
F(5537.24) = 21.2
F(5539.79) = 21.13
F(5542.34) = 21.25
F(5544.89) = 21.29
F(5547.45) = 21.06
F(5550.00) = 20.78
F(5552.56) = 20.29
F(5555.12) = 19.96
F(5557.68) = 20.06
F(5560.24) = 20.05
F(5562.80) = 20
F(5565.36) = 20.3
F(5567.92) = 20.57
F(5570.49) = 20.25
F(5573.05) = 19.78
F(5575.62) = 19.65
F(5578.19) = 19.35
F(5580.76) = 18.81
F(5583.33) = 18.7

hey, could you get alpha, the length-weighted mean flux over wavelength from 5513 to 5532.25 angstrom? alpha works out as 20.2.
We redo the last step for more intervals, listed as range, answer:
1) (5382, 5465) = 20.5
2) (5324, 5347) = 20.8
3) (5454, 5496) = 19.2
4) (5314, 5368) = 20.7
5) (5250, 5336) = 19.5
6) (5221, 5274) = 18.7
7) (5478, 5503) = 19.7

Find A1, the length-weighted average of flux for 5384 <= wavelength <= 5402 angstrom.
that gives 20.6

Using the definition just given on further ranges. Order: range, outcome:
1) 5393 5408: 19.9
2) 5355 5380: 20.4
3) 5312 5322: 20.6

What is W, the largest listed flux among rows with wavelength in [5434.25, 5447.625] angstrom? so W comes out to 20.53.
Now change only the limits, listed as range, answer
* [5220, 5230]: 19.24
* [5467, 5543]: 21.25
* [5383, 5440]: 23.23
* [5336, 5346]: 21.94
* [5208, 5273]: 20.5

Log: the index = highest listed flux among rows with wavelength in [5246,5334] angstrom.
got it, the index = 21.21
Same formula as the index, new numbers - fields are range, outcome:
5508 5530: 20.8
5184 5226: 20.17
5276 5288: 19.8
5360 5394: 22.13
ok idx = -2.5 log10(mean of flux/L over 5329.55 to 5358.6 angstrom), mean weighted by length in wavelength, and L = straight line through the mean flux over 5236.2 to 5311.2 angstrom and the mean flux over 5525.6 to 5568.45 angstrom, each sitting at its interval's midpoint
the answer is -0.08 mag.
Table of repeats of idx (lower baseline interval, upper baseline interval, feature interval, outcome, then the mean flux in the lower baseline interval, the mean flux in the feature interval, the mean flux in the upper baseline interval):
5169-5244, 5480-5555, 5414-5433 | -0.10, 18.2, 21.5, 20.3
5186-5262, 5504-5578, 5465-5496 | 0.06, 18.9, 19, 20.4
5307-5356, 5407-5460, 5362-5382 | 0.03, 20.8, 20.3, 20.7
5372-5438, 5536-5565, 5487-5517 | 0.03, 20.6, 20.1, 20.6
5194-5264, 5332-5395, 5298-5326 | -0.01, 19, 20.4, 20.8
